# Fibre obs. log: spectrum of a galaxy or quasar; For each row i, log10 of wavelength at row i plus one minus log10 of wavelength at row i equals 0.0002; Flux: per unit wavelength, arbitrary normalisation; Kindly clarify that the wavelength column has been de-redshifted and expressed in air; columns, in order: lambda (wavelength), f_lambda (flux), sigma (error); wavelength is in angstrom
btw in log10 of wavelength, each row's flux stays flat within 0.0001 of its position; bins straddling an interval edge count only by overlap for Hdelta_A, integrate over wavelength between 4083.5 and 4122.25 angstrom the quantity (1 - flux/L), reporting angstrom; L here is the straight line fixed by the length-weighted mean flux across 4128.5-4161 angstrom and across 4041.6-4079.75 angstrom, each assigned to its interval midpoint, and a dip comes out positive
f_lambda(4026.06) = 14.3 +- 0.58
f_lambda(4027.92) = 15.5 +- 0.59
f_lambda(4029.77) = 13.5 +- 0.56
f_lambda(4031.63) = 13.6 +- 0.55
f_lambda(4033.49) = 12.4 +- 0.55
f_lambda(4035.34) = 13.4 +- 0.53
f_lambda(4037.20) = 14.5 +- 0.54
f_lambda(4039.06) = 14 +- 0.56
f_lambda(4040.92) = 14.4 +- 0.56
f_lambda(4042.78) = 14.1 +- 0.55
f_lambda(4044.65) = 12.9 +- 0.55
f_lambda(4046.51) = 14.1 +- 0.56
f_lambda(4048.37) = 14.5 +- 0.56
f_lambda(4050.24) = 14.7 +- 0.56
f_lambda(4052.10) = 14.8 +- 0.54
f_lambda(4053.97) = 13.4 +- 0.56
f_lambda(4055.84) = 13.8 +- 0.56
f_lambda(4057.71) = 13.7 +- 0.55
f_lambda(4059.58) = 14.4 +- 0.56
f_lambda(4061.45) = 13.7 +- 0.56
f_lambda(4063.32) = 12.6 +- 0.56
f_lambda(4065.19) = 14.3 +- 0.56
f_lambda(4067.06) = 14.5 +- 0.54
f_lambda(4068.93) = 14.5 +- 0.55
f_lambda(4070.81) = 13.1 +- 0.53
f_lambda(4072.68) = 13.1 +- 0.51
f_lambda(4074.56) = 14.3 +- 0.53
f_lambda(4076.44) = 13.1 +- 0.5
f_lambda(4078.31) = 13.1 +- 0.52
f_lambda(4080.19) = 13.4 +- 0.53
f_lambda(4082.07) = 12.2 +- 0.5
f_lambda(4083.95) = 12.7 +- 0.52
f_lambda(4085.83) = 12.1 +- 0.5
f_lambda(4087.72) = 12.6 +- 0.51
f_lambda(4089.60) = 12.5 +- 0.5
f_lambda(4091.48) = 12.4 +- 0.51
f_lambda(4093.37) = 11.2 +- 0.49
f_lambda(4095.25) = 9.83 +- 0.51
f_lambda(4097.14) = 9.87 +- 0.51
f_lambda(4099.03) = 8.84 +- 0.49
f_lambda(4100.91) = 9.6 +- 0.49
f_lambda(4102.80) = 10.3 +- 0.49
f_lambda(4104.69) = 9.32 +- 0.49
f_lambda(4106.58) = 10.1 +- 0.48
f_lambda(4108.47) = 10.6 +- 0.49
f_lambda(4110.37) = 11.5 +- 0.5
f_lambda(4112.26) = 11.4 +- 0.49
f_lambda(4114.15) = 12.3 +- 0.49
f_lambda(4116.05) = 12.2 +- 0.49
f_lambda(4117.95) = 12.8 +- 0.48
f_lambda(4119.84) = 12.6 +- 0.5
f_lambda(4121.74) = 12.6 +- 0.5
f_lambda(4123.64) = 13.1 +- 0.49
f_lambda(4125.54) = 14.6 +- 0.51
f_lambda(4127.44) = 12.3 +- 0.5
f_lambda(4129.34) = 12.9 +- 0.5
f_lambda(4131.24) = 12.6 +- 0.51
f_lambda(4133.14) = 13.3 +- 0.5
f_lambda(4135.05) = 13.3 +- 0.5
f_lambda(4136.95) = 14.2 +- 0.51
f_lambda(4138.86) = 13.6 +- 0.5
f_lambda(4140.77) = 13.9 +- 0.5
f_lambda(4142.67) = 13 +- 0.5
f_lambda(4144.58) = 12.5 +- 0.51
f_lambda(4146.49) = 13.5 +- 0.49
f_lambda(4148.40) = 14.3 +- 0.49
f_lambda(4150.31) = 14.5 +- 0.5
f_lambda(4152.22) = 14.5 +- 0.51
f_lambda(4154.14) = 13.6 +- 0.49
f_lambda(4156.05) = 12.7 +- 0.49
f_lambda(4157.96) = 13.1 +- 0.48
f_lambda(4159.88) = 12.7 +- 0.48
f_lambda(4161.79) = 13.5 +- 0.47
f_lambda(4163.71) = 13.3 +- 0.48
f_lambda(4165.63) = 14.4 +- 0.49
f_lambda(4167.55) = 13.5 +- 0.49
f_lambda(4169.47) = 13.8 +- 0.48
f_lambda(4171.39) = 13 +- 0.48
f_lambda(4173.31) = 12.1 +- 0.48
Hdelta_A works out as 6.7 angstrom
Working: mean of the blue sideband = 13.8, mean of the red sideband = 13.4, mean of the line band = 11.3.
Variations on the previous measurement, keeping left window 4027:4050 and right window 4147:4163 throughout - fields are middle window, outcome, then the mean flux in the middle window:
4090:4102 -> 2.9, 10.4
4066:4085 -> 0.6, 13.4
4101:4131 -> 4.1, 11.9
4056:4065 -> 0.1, 13.7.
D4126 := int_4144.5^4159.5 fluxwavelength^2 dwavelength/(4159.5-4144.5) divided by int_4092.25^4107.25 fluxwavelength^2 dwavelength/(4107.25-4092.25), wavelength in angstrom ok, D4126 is 1.41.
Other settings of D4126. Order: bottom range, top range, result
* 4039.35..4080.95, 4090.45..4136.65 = 0.87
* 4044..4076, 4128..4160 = 1.01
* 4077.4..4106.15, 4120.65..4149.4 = 1.20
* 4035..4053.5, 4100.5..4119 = 0.81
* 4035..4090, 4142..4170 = 1.04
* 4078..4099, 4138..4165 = 1.18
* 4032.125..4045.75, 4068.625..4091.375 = 0.97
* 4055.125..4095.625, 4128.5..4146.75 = 1.05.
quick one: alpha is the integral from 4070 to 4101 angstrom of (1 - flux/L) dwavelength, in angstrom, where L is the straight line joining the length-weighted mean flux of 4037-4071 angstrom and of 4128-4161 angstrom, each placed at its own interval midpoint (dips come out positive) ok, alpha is 3.93 angstrom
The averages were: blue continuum 14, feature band 12.1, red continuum 13.4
